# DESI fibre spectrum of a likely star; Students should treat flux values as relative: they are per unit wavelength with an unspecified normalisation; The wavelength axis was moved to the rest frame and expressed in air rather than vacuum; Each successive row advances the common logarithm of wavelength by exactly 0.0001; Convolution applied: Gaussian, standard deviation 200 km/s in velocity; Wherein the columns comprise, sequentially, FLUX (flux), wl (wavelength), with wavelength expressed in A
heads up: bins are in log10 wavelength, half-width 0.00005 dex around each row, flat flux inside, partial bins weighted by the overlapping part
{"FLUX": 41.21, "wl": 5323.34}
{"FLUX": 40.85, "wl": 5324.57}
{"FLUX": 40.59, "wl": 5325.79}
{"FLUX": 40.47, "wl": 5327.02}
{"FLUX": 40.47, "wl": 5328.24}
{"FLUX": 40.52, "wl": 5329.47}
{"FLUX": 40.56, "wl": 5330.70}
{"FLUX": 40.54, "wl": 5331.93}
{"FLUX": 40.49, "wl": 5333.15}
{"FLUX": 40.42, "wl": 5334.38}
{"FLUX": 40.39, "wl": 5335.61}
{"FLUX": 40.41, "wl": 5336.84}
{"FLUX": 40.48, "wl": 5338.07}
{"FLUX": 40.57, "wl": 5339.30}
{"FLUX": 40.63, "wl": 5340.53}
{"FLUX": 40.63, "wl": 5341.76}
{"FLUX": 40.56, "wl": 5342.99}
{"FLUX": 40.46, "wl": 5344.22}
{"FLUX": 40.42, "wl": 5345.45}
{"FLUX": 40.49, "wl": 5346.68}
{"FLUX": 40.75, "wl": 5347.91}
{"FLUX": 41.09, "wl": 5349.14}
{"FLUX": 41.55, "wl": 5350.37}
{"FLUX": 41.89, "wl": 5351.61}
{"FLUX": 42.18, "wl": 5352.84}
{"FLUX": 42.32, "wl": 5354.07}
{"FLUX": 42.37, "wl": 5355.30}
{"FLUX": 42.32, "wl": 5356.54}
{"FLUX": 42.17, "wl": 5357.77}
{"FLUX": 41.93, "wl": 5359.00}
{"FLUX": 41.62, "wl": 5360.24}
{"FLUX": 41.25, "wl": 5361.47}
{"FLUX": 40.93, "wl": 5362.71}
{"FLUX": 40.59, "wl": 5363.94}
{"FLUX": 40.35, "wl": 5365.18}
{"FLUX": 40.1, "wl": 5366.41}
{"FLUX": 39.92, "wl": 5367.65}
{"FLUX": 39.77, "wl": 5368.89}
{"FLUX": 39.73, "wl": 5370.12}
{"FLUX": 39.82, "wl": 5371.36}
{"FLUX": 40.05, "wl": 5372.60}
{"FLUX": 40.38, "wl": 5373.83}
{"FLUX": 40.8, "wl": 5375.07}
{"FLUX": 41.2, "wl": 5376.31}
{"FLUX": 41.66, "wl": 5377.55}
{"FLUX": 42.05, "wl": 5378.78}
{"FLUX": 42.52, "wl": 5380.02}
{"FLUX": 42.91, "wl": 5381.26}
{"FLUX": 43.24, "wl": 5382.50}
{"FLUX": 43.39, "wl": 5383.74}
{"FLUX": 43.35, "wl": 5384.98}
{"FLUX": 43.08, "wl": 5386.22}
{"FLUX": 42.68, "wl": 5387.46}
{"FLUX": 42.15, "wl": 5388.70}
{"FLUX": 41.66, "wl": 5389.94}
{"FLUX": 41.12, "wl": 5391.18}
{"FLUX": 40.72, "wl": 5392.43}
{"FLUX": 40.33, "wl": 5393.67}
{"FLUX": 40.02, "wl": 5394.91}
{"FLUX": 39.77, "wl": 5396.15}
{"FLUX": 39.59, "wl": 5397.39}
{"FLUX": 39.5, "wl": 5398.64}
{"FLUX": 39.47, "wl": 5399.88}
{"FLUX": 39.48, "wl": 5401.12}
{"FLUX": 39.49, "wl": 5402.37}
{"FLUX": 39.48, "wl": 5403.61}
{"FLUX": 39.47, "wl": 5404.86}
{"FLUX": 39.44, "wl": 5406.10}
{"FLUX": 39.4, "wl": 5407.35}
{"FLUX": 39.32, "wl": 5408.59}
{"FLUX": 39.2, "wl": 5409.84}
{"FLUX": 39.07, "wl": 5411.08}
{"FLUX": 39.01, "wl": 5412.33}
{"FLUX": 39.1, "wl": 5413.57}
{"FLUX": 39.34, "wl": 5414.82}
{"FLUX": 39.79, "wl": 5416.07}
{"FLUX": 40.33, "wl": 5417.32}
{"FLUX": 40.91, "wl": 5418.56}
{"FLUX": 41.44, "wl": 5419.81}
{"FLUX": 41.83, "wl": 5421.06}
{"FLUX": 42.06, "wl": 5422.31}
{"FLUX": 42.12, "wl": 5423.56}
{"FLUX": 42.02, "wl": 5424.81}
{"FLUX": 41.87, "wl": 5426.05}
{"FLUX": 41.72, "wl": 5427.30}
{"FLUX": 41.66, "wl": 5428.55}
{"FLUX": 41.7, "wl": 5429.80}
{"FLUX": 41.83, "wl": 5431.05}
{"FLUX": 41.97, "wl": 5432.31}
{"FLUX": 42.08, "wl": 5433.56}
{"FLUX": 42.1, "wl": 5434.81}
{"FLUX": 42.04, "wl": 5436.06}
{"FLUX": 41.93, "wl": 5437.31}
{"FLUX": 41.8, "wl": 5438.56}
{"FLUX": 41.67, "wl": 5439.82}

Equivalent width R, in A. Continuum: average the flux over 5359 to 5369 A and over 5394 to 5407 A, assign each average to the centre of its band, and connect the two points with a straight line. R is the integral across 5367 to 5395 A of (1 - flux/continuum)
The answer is -0.9 A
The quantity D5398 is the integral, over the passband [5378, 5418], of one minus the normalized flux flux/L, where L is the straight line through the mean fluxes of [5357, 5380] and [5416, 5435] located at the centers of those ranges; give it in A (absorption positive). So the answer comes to 0.6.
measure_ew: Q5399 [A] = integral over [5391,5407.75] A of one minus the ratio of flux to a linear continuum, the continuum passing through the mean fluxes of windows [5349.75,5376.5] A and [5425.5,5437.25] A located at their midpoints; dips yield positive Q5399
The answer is 0.7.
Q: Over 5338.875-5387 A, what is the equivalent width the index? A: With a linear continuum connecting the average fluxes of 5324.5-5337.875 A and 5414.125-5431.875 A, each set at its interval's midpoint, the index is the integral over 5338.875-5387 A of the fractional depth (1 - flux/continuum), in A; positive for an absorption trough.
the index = -0.6 A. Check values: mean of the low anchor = 40.5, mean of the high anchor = 41.3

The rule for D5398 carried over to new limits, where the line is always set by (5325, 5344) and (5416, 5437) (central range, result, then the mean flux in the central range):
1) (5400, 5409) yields 0.42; 39.4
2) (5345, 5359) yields -0.30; 41.6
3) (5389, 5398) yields 0.16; 40.5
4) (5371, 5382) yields -0.07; 41.3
